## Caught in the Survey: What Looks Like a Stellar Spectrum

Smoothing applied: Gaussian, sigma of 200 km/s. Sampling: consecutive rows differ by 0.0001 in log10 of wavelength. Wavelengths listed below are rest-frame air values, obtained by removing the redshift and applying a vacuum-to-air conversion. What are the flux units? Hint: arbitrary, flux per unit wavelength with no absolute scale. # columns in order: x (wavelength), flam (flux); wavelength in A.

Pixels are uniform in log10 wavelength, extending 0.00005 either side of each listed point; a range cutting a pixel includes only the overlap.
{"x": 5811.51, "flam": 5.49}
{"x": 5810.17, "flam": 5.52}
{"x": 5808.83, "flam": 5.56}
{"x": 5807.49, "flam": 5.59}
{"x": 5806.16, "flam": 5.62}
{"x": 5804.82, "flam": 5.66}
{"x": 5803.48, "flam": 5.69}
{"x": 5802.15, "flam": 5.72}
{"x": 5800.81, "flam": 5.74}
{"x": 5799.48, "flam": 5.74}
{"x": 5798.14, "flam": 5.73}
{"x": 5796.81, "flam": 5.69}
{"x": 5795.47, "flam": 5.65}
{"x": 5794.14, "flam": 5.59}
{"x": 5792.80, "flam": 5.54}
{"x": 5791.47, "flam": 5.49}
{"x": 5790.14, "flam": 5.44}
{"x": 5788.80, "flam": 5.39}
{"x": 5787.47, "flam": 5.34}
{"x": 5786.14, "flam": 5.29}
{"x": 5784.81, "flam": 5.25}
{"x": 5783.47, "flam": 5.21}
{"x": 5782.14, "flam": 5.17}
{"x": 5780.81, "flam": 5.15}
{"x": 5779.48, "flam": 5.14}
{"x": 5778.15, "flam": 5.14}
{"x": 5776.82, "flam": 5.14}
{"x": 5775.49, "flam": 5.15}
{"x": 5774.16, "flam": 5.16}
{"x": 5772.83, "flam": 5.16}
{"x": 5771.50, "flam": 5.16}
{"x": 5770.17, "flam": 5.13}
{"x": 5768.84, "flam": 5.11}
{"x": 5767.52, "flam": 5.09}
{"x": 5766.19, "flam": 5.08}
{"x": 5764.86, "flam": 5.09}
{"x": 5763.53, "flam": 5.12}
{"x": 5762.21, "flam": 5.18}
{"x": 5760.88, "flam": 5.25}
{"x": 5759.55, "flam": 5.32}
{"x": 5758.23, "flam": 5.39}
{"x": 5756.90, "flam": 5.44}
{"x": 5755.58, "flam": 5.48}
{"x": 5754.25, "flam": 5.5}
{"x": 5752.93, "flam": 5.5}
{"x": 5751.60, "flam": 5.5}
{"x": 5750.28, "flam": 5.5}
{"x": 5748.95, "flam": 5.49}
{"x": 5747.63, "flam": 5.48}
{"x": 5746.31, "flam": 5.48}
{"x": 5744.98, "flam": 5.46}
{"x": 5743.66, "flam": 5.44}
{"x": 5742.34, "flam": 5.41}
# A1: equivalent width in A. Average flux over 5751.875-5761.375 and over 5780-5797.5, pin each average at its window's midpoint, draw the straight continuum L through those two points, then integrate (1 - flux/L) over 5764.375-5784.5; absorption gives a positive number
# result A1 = 1.0 A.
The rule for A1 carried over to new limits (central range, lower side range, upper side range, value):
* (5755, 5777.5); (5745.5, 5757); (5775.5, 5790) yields 0.7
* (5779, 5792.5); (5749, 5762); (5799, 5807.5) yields 0.7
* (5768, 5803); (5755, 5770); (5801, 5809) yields 0.6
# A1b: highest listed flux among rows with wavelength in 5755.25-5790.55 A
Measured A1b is 5.48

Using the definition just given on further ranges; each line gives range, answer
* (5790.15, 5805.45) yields 5.74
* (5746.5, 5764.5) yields 5.5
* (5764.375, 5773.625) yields 5.16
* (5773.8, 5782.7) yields 5.17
